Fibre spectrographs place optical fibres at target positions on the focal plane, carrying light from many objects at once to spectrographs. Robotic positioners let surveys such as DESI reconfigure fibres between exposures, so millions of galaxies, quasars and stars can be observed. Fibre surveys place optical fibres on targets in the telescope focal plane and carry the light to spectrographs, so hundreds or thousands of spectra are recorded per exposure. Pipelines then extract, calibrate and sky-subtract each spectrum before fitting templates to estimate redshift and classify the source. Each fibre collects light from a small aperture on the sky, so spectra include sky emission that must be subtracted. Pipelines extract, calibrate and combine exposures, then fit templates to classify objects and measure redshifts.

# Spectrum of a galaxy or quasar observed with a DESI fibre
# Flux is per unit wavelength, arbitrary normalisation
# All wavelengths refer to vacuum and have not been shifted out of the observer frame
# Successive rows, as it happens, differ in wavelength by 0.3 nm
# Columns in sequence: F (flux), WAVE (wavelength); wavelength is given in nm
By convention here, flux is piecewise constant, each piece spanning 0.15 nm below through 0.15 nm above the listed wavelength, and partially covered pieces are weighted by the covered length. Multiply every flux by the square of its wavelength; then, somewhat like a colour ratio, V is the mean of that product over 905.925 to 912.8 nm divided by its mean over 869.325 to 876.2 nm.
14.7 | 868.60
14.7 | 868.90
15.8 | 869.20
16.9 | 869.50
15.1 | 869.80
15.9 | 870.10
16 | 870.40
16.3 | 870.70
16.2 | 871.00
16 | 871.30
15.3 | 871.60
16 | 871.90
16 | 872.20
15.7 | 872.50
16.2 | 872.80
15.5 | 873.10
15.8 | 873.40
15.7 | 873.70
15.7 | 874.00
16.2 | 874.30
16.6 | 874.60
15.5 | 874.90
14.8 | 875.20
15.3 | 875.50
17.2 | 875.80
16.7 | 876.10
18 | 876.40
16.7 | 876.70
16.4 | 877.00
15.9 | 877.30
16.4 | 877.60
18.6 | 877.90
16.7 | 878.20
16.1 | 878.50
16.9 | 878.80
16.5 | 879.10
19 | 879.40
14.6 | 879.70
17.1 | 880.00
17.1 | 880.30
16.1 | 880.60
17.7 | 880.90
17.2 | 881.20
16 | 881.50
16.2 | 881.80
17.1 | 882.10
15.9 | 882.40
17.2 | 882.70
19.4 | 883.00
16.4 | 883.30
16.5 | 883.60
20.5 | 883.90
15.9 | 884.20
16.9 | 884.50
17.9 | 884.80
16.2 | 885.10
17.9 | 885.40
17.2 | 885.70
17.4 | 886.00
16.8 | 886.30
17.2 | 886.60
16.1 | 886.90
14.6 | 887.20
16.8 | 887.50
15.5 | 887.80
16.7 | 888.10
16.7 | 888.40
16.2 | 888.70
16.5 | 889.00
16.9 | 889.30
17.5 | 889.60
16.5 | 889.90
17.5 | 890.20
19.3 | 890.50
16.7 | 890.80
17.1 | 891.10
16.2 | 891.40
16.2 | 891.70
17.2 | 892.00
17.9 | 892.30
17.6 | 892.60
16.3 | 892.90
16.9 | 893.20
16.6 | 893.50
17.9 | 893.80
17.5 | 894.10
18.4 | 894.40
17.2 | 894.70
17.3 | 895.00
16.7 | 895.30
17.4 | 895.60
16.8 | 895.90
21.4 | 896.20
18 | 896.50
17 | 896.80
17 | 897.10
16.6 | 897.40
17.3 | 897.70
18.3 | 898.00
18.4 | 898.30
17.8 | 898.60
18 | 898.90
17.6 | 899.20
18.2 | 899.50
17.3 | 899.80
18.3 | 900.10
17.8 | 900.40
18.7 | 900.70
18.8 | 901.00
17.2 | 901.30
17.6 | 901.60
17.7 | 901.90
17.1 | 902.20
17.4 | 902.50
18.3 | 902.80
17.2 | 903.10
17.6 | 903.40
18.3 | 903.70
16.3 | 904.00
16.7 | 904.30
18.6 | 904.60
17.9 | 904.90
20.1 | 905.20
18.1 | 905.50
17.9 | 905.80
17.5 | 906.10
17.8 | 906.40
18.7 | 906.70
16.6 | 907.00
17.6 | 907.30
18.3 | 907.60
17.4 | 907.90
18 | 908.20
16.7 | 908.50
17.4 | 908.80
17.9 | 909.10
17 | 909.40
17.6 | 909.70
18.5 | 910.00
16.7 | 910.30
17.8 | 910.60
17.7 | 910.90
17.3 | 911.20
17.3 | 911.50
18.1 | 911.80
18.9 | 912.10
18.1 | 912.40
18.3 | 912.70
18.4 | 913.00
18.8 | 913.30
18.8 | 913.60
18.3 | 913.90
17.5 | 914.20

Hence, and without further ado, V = 1.21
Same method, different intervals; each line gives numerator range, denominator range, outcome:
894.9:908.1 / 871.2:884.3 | 1.13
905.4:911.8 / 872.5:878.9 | 1.16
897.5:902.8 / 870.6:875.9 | 1.20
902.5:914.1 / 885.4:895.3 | 1.10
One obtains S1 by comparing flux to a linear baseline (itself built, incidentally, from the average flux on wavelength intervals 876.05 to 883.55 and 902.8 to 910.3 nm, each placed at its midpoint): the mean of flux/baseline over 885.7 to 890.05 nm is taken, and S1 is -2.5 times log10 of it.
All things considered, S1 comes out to 0.037 mag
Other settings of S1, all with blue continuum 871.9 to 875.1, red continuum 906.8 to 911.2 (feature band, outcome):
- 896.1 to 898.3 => -0.057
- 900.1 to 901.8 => -0.055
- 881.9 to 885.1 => -0.062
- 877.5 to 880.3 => -0.051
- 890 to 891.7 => -0.035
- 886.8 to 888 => 0.050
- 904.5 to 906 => -0.069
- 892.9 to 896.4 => -0.046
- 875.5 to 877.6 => -0.044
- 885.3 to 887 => -0.042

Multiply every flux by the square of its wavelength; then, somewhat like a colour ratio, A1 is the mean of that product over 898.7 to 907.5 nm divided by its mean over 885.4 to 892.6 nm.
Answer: 1.1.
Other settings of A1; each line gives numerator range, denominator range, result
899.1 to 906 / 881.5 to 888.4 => 1.10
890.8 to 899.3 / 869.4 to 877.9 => 1.14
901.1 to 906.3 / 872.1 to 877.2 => 1.18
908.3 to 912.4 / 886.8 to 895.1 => 1.09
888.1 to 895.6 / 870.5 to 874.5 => 1.12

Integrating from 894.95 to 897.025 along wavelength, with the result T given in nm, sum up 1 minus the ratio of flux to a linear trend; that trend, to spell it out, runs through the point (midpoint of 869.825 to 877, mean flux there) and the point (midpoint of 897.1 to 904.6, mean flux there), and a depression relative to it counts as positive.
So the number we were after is -0.05 nm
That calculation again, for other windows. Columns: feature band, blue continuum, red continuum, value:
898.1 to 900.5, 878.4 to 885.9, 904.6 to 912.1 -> -0.06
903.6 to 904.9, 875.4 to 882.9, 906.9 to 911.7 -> -0.01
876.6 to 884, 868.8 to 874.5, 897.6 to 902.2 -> -0.21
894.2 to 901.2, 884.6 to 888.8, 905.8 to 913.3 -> -0.26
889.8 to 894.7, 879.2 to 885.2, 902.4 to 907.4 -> 0.04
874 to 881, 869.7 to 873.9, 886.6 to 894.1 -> -0.19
